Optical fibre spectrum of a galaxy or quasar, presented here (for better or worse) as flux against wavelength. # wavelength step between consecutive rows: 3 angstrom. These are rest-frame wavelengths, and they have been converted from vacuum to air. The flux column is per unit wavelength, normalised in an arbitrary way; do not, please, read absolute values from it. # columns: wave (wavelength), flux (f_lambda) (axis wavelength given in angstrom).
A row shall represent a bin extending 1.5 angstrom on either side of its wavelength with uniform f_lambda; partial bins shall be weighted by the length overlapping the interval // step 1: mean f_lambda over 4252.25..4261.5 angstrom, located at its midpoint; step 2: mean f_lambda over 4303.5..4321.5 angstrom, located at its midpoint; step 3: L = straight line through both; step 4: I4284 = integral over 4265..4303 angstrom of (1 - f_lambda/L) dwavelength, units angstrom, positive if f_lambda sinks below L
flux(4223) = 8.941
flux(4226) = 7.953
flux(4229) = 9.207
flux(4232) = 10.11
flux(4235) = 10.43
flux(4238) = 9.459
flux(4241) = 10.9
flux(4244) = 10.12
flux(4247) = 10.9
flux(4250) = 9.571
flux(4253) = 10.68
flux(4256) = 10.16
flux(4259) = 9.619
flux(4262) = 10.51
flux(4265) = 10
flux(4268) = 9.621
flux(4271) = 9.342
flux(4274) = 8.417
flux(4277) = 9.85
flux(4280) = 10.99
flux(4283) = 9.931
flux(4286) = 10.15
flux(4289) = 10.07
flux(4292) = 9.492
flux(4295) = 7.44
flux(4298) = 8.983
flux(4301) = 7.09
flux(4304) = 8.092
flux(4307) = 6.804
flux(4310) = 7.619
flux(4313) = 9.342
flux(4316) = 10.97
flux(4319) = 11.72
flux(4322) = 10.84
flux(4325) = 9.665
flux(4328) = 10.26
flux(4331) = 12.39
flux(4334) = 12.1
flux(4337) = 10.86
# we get 1.6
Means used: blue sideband 10.1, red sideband 9.24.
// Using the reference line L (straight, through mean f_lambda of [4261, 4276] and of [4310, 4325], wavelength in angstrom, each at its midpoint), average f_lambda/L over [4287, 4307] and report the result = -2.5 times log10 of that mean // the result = 0.18 mag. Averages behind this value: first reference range 9.56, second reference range 10.3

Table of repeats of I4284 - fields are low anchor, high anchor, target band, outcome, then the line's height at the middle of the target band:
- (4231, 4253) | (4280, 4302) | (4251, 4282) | -0.6 angstrom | 9.72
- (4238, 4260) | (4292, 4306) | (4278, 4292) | -2.5 angstrom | 8.65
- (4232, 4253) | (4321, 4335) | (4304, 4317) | 2.8 angstrom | 10.9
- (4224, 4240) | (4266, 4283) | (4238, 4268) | -2.0 angstrom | 9.57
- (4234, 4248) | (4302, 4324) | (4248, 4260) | 0.1 angstrom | 10.2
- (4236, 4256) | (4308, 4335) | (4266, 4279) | 1.2 angstrom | 10.3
